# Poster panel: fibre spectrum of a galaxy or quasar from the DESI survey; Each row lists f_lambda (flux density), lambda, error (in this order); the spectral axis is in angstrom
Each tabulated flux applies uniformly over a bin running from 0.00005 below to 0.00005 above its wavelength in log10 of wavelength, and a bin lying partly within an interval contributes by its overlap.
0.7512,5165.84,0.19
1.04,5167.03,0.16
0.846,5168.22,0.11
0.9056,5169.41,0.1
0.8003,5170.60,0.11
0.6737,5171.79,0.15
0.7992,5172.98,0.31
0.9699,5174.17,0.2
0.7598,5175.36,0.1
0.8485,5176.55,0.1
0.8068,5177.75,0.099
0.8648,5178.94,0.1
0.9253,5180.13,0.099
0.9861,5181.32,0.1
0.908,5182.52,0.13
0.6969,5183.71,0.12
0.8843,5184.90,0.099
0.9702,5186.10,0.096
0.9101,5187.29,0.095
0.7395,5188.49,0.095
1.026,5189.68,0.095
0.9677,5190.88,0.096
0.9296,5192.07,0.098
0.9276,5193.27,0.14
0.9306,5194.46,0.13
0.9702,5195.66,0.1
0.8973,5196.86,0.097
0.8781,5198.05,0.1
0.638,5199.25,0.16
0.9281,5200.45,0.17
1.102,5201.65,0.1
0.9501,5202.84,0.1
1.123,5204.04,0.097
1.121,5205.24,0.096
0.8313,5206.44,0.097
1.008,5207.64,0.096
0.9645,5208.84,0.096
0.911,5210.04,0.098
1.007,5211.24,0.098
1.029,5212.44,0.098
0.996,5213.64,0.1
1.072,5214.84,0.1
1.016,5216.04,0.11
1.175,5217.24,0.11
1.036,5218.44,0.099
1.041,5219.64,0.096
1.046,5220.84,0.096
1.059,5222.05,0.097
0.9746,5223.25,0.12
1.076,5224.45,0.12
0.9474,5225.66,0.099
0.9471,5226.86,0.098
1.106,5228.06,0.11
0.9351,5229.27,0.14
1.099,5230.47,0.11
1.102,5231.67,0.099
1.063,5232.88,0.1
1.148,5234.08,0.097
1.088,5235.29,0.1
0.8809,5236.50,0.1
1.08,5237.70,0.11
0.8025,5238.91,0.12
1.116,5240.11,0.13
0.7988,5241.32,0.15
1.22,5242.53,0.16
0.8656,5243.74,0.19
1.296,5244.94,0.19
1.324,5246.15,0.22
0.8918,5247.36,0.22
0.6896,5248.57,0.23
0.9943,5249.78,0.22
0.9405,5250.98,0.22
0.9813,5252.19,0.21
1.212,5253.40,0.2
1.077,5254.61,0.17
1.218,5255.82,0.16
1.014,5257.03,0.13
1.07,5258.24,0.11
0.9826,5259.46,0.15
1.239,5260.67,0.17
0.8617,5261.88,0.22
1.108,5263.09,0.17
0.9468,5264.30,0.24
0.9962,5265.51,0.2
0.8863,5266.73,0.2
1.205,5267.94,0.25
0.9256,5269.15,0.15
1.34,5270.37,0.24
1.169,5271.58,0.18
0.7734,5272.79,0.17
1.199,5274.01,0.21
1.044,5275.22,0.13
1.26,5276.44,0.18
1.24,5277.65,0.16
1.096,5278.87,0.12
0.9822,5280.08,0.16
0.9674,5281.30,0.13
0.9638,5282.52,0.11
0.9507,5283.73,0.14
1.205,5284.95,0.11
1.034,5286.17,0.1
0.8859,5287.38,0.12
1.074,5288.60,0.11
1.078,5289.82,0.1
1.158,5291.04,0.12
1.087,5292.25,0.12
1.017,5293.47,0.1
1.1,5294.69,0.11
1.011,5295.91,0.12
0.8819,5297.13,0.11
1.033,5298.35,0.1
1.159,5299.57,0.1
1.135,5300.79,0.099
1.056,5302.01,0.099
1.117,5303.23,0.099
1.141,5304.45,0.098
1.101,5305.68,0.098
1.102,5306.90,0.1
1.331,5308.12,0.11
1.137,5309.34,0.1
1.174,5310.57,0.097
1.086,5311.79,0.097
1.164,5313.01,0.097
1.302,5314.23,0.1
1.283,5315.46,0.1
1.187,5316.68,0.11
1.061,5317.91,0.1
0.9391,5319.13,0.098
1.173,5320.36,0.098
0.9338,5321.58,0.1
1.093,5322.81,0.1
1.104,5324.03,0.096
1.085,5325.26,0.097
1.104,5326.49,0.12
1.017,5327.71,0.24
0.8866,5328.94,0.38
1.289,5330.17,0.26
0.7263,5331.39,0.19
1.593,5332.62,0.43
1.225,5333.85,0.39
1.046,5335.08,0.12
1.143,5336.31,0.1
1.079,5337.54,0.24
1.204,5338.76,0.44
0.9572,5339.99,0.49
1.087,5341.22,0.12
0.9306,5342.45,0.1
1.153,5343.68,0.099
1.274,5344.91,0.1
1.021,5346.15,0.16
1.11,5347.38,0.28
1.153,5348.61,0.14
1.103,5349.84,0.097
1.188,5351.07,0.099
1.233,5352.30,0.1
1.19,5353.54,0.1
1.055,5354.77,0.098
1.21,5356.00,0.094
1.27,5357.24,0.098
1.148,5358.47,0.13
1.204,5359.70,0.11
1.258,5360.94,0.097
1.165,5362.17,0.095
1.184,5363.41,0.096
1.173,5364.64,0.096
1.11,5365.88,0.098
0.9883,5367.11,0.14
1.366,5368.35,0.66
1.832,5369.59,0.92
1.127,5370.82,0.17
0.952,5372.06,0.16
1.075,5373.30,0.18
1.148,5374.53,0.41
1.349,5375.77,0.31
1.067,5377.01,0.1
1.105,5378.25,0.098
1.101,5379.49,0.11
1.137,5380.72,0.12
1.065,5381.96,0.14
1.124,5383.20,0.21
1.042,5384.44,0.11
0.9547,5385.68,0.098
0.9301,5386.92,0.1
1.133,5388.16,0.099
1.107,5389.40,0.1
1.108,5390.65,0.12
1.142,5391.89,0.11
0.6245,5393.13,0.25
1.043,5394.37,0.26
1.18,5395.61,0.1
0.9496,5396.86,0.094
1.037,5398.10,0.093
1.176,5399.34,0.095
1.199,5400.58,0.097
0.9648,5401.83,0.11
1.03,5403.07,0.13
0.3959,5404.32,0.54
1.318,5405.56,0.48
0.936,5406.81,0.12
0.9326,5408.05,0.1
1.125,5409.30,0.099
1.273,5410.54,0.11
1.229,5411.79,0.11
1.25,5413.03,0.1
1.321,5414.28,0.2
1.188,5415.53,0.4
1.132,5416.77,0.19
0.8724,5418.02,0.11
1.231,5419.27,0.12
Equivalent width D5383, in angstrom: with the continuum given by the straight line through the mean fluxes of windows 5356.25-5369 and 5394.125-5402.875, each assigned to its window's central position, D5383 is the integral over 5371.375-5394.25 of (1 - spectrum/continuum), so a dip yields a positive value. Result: 1.3 angstrom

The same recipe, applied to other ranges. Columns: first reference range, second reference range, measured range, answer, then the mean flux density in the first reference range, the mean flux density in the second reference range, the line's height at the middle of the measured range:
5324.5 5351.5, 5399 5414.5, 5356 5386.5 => -1.9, 1.11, 1.08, 1.09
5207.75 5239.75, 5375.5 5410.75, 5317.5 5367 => -3.8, 1.02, 1.05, 1.04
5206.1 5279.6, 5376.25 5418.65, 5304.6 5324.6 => -1.6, 1.04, 1.07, 1.05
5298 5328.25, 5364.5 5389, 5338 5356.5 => 0.1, 1.12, 1.14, 1.13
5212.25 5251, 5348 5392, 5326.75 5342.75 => 0.4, 1.03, 1.15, 1.12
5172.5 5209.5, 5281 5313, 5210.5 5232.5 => -1.7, 0.912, 1.08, 0.96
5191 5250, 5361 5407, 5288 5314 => -1.5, 1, 1.09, 1.05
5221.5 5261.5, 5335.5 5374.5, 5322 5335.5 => 0.3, 1.04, 1.16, 1.13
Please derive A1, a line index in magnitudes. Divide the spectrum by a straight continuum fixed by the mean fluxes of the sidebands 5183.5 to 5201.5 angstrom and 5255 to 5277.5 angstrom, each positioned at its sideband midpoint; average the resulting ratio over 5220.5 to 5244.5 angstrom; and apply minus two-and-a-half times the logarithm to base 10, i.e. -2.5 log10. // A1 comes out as -0.03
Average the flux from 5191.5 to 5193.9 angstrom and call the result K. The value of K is 0.929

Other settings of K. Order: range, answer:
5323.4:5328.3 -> 1.08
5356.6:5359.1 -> 1.21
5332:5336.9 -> 1.25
